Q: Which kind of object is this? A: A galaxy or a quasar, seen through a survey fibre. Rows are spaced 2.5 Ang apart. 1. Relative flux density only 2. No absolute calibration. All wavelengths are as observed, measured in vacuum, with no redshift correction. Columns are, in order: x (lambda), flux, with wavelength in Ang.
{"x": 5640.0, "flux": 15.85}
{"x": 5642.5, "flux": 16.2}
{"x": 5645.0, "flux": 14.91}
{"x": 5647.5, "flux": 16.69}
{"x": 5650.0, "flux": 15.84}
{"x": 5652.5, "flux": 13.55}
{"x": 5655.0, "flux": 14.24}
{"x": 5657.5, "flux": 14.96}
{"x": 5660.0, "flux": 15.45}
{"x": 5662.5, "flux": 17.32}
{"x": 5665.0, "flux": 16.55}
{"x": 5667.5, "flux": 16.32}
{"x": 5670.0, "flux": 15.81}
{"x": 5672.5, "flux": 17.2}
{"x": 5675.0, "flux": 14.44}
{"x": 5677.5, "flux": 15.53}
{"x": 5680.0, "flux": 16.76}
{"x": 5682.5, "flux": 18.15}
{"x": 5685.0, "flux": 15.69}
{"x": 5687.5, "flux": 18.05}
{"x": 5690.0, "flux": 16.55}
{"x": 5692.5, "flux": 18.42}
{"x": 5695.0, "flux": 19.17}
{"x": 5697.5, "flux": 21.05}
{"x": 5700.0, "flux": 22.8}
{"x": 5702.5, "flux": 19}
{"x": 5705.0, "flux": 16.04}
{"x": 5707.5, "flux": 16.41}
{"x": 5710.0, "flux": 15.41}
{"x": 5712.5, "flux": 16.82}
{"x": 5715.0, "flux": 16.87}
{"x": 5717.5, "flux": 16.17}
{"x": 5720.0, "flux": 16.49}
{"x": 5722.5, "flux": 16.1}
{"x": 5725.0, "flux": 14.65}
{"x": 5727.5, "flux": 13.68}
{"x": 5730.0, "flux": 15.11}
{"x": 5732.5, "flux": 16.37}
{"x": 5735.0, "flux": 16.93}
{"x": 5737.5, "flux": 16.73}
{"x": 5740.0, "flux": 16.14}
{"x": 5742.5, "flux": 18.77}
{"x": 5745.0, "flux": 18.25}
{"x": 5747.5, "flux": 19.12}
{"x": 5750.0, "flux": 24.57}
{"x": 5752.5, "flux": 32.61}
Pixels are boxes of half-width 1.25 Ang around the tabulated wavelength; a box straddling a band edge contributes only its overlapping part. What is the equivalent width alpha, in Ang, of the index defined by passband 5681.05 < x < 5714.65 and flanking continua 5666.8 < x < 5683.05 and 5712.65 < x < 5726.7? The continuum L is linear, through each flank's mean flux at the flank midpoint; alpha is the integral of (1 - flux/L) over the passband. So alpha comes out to -3.7 Ang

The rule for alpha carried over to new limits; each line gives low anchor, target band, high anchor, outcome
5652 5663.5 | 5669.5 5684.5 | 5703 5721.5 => -0.68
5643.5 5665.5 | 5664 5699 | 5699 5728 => -2.41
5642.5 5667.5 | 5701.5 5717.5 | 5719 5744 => -0.72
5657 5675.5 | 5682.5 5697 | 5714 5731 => -1.75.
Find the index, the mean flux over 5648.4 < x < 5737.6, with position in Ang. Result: 16.6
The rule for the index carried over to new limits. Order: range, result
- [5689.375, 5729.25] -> 17.2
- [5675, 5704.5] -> 18.1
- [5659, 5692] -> 16.5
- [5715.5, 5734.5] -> 15.6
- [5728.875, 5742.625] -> 16.5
